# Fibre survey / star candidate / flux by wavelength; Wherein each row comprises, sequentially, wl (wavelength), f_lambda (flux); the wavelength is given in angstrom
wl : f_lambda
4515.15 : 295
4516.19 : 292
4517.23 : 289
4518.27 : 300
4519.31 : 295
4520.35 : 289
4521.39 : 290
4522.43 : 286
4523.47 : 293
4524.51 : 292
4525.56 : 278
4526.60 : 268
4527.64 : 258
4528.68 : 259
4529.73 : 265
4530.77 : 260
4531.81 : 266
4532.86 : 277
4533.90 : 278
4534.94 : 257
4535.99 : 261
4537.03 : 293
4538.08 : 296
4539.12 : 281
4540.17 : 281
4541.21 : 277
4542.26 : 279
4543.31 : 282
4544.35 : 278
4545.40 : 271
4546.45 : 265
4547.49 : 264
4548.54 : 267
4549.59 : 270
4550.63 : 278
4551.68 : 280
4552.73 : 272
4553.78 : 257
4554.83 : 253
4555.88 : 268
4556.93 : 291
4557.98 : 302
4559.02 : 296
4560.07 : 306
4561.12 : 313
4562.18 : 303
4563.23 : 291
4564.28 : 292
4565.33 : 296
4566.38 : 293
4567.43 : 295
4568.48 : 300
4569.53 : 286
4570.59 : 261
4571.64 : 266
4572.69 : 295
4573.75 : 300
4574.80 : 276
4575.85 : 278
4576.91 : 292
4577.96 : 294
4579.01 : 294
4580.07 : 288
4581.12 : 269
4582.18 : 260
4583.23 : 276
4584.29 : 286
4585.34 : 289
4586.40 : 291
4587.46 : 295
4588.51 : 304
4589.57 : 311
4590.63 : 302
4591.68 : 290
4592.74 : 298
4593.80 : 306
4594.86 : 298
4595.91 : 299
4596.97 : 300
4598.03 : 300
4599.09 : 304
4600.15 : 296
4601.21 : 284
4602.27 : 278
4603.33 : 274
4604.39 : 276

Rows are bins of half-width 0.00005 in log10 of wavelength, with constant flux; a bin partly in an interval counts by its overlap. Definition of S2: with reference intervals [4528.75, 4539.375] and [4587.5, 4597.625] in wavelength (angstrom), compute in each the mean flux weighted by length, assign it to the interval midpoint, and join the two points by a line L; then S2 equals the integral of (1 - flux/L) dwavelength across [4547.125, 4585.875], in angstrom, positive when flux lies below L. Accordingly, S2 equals 0.6 angstrom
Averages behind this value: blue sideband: 273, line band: 284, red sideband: 301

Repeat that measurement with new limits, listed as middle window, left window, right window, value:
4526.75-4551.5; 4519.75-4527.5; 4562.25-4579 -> 1.1 angstrom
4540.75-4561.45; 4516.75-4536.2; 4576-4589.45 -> 0.2 angstrom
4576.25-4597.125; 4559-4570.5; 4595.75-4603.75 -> 0.1 angstrom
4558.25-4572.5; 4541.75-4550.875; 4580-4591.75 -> -0.6 angstrom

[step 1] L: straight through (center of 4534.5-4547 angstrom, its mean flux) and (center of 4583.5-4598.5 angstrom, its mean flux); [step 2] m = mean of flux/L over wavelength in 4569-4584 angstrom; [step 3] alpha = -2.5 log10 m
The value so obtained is 0.04 mag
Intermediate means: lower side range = 277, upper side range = 297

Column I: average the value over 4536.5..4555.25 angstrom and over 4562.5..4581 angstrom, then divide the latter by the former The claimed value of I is 1.0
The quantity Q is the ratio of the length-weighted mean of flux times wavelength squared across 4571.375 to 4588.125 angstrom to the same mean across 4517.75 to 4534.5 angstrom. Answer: 1.05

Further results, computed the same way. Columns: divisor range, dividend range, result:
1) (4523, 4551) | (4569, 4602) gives 1.08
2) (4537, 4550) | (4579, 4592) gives 1.06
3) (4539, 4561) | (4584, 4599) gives 1.09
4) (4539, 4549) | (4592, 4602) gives 1.11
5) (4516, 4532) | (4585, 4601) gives 1.10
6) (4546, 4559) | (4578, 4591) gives 1.07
